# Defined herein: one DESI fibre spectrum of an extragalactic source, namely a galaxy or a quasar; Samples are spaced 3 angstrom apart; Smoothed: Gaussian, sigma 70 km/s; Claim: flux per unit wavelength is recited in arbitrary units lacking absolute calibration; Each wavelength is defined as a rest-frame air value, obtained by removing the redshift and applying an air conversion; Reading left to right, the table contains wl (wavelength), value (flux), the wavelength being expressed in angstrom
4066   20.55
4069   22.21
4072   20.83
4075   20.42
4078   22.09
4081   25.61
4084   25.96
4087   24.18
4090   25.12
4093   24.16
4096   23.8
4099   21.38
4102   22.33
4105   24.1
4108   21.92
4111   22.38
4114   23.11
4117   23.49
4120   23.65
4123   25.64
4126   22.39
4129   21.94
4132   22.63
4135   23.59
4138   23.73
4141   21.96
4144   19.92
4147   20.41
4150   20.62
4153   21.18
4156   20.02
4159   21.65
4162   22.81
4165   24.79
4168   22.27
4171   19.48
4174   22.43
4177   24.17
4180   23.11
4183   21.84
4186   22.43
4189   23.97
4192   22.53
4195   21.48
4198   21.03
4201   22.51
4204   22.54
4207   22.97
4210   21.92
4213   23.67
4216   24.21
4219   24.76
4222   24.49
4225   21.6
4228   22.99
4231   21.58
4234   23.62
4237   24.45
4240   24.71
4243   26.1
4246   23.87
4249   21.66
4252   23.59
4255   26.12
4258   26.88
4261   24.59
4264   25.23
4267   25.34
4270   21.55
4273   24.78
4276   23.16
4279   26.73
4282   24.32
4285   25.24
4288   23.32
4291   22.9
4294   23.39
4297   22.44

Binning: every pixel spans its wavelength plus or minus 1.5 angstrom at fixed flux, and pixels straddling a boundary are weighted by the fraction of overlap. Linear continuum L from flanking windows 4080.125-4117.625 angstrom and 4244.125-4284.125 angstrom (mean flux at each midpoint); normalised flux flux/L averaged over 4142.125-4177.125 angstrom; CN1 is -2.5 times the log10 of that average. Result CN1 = 0.11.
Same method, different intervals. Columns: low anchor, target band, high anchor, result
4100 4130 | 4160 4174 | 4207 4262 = 0.05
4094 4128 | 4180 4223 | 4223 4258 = 0.03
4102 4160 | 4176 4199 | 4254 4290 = 0.03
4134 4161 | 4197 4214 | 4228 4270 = 0.03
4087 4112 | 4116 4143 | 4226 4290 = 0.01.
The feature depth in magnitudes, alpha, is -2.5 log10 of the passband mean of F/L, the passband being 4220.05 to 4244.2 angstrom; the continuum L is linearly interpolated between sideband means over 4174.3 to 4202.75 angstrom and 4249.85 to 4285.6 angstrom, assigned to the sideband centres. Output 0.00 mag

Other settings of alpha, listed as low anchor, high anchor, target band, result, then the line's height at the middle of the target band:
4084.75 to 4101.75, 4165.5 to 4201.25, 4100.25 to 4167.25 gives 0.03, 23.1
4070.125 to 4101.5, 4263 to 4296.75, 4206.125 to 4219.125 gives 0.02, 23.8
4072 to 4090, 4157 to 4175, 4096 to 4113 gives 0.03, 23.2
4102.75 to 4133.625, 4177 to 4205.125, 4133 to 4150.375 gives 0.05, 22.9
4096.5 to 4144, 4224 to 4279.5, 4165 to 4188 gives 0.05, 23.4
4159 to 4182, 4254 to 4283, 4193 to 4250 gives 0.03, 23.8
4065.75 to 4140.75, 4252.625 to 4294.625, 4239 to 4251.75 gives 0.01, 24.3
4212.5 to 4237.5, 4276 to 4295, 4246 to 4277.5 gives -0.02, 23.9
